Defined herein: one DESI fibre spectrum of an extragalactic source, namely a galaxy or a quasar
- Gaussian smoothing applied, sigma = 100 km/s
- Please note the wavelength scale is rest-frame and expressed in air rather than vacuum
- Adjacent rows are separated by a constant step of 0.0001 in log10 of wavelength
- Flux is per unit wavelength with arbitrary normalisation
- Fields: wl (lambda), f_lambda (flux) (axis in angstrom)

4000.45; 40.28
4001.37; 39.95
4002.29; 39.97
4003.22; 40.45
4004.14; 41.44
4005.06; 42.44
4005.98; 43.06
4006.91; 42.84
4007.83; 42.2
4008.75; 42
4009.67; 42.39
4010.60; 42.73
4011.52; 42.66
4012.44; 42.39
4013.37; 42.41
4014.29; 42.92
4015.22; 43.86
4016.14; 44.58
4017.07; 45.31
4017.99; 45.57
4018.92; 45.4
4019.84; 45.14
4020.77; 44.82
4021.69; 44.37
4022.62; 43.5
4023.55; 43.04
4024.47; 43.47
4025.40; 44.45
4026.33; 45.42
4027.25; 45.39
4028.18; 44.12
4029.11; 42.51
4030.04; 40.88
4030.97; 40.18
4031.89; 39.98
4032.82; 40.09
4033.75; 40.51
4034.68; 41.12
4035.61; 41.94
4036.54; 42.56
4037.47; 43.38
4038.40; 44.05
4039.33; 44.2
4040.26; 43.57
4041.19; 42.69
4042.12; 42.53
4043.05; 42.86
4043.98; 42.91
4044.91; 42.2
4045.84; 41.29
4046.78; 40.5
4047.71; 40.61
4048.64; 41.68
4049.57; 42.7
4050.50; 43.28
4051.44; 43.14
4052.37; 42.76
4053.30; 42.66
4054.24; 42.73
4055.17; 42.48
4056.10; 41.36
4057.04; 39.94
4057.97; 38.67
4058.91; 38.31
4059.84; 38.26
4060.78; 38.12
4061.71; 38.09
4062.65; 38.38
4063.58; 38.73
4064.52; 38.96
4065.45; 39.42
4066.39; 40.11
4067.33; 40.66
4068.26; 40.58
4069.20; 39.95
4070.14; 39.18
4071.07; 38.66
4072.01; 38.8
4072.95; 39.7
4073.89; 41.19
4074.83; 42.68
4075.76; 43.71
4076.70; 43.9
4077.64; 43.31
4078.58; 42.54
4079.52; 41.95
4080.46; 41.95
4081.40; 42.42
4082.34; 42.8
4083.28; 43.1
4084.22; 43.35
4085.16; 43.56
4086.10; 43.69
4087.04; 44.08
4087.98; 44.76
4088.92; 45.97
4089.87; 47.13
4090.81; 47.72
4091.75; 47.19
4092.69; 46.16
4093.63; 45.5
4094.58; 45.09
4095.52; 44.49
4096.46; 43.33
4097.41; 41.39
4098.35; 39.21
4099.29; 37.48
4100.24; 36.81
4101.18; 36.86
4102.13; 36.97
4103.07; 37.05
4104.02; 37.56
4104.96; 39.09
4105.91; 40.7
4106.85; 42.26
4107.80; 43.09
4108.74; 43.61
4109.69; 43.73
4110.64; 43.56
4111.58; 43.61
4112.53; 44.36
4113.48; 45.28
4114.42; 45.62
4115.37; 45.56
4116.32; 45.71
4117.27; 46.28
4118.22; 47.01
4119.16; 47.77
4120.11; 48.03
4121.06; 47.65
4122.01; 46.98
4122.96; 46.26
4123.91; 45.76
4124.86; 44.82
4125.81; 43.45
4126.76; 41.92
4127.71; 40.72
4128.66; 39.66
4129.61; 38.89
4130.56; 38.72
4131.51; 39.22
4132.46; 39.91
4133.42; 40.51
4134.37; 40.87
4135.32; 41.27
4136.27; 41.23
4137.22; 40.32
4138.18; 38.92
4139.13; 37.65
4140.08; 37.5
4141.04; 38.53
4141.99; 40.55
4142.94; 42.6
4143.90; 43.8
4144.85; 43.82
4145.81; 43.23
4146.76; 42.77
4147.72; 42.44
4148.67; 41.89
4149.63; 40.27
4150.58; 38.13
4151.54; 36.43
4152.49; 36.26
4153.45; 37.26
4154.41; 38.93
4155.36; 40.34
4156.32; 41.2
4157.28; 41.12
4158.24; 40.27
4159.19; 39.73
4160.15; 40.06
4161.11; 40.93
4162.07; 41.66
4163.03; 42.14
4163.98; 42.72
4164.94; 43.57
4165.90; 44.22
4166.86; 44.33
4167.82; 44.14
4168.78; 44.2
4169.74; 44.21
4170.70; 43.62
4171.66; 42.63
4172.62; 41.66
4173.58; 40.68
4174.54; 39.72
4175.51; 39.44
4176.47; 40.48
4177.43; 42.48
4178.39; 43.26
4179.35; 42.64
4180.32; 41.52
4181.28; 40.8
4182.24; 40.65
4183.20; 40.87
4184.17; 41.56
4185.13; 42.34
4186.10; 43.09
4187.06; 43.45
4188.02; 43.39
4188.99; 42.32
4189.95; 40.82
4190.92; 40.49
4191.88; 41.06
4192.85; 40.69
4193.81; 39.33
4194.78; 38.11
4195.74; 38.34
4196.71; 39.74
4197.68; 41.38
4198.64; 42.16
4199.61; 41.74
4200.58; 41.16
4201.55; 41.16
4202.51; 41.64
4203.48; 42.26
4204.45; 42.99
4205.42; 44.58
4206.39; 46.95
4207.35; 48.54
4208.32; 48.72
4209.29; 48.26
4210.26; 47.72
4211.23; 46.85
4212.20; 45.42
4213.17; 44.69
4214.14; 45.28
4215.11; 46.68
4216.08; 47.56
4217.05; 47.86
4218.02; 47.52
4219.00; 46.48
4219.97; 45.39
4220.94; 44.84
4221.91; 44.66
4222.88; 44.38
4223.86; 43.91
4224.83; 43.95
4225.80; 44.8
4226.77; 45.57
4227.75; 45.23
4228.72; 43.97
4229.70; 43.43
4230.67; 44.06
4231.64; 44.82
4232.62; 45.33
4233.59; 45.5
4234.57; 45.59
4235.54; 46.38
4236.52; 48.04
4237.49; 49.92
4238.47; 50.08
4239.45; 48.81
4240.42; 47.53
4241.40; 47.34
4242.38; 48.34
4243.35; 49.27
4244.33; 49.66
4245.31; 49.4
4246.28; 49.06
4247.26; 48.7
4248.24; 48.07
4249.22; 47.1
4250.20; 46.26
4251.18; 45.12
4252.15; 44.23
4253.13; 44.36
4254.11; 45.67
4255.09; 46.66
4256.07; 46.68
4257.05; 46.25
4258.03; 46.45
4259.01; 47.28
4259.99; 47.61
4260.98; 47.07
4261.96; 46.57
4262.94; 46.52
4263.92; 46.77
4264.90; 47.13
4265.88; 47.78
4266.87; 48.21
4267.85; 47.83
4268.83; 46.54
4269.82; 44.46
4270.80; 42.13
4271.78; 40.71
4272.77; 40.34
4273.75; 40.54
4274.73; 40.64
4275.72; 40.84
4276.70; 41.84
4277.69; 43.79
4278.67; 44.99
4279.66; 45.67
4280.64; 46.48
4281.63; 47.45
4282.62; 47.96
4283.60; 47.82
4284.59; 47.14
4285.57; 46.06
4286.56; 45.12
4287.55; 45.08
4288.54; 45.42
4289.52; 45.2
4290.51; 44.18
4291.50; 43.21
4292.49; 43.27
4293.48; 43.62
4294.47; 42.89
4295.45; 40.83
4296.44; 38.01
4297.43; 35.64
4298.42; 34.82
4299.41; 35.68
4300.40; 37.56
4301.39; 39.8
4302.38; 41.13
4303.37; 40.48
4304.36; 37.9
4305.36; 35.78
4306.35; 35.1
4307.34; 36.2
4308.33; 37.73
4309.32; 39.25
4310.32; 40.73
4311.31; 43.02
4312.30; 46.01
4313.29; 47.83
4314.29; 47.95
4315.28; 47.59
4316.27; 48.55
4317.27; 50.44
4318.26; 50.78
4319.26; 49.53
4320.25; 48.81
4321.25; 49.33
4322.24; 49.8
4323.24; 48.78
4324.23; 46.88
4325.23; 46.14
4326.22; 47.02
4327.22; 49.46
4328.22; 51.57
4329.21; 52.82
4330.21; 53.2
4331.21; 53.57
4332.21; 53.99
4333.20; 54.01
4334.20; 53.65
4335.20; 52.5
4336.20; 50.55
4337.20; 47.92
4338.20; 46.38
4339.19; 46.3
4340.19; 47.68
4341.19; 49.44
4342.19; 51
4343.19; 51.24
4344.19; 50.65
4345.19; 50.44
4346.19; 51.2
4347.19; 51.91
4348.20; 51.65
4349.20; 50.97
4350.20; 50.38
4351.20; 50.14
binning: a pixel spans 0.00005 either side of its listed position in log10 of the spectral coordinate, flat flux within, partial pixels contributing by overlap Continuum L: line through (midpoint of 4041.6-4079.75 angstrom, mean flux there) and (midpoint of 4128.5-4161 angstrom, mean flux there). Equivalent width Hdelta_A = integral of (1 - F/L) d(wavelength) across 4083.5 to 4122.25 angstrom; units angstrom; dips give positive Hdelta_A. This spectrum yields -2.84 angstrom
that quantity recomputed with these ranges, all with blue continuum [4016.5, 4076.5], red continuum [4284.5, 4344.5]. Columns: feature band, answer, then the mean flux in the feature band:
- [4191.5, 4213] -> 0.4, 43.2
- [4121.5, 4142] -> 0.9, 41.1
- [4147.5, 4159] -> 1.0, 39.5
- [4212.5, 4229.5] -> -0.4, 45.4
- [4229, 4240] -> -0.5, 46.5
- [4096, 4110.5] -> 0.9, 40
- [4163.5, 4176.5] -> 0.3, 42.6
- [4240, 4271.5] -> -1.5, 46.9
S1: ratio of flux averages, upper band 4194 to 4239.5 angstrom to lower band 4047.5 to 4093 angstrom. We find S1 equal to 1.07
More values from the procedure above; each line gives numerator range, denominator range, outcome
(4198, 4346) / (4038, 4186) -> 1.09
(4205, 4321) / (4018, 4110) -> 1.07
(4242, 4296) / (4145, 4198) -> 1.10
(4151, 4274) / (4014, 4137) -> 1.04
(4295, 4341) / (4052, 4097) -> 1.08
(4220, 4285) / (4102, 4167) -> 1.10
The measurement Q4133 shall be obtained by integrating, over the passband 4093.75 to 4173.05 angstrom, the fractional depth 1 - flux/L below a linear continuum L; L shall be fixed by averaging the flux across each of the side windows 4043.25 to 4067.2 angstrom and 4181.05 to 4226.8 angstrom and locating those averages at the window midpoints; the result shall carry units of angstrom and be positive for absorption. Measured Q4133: 0.7 angstrom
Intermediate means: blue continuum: 40.7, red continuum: 43.6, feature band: 41.9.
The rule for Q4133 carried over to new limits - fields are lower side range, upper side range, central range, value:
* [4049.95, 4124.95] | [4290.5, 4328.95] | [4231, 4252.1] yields -2.14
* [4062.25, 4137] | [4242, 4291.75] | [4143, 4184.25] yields 2.15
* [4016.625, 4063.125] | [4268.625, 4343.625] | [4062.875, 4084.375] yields 0.75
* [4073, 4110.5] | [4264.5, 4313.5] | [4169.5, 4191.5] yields 0.36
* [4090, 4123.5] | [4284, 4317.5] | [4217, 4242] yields -2.02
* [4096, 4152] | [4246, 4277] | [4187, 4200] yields 0.84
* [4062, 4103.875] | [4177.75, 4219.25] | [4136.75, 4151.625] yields 0.67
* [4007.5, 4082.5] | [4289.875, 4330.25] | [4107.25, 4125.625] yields -1.29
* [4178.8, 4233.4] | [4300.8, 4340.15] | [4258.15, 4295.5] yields 0.41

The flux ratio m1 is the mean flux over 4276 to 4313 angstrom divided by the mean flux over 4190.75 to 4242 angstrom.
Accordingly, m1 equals 0.94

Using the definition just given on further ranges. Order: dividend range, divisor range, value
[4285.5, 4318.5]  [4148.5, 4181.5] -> 1.02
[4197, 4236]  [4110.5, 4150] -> 1.05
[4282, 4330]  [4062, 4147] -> 1.05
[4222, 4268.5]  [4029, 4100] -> 1.11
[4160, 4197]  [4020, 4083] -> 1.00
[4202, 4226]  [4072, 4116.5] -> 1.07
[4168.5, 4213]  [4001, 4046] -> 0.99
